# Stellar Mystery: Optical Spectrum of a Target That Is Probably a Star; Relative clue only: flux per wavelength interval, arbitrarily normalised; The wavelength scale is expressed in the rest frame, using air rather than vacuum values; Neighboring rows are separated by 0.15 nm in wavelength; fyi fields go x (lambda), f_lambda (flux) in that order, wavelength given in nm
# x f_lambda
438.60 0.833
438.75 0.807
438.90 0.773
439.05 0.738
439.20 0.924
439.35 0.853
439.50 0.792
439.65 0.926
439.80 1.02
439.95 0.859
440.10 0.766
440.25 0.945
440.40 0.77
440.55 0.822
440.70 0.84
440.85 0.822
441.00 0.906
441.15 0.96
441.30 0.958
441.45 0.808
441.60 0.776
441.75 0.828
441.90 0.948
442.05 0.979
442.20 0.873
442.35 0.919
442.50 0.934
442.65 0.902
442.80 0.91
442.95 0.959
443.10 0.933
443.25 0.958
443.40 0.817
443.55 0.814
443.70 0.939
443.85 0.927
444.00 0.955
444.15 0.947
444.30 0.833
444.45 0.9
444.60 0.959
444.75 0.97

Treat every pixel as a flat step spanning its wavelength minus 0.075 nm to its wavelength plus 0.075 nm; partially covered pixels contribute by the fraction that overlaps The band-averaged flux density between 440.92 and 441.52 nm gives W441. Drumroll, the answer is 0.908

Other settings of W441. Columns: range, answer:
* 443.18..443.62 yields 0.862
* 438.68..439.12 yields 0.773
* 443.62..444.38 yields 0.919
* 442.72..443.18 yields 0.934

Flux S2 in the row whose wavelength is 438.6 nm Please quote 0.833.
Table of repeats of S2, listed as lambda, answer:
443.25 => 0.958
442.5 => 0.934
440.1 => 0.766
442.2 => 0.873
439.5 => 0.792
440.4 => 0.77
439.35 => 0.853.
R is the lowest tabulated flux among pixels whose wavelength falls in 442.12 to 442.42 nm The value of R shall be 0.873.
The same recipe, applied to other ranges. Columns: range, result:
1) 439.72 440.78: 0.766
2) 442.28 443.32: 0.902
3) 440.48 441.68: 0.776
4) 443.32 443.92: 0.814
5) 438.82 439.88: 0.738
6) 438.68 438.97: 0.773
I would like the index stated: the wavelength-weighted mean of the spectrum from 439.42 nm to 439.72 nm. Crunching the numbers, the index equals 0.858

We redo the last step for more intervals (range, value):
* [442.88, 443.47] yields 0.917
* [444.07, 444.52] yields 0.894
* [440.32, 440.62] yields 0.798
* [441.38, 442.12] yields 0.867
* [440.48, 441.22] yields 0.87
